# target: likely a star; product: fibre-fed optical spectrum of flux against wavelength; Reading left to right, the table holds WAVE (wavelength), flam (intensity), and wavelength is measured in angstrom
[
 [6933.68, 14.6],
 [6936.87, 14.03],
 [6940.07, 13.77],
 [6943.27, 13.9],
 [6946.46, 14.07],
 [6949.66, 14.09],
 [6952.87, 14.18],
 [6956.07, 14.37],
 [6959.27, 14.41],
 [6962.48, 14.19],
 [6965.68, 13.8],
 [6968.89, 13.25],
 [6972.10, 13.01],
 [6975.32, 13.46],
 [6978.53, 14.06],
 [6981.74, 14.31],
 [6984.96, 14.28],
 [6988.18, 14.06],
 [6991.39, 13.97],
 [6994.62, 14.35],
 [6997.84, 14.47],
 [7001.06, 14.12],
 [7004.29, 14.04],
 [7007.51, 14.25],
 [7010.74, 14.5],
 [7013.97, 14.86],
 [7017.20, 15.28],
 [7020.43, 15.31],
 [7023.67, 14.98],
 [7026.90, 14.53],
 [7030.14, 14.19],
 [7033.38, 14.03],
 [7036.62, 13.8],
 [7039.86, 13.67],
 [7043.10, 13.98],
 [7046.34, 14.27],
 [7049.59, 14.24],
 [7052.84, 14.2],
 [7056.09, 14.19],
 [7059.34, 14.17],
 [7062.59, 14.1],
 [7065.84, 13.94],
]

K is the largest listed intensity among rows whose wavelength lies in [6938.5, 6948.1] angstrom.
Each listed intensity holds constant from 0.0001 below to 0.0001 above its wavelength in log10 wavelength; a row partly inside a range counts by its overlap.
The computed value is 14.07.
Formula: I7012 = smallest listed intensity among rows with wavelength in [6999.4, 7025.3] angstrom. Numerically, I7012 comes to 14.04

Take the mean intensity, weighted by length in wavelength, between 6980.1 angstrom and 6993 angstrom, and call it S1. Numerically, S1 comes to 14.2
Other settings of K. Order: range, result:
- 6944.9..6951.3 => 14.09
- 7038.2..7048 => 14.27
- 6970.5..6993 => 14.31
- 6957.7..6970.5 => 14.41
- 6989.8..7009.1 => 14.47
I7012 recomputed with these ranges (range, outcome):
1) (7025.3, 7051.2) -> 13.67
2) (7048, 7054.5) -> 14.2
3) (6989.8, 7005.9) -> 13.97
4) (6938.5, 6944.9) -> 13.77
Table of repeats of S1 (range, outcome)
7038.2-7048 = 14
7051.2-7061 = 14.2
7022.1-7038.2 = 14.3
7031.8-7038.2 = 13.9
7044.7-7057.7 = 14.2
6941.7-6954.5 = 14.1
